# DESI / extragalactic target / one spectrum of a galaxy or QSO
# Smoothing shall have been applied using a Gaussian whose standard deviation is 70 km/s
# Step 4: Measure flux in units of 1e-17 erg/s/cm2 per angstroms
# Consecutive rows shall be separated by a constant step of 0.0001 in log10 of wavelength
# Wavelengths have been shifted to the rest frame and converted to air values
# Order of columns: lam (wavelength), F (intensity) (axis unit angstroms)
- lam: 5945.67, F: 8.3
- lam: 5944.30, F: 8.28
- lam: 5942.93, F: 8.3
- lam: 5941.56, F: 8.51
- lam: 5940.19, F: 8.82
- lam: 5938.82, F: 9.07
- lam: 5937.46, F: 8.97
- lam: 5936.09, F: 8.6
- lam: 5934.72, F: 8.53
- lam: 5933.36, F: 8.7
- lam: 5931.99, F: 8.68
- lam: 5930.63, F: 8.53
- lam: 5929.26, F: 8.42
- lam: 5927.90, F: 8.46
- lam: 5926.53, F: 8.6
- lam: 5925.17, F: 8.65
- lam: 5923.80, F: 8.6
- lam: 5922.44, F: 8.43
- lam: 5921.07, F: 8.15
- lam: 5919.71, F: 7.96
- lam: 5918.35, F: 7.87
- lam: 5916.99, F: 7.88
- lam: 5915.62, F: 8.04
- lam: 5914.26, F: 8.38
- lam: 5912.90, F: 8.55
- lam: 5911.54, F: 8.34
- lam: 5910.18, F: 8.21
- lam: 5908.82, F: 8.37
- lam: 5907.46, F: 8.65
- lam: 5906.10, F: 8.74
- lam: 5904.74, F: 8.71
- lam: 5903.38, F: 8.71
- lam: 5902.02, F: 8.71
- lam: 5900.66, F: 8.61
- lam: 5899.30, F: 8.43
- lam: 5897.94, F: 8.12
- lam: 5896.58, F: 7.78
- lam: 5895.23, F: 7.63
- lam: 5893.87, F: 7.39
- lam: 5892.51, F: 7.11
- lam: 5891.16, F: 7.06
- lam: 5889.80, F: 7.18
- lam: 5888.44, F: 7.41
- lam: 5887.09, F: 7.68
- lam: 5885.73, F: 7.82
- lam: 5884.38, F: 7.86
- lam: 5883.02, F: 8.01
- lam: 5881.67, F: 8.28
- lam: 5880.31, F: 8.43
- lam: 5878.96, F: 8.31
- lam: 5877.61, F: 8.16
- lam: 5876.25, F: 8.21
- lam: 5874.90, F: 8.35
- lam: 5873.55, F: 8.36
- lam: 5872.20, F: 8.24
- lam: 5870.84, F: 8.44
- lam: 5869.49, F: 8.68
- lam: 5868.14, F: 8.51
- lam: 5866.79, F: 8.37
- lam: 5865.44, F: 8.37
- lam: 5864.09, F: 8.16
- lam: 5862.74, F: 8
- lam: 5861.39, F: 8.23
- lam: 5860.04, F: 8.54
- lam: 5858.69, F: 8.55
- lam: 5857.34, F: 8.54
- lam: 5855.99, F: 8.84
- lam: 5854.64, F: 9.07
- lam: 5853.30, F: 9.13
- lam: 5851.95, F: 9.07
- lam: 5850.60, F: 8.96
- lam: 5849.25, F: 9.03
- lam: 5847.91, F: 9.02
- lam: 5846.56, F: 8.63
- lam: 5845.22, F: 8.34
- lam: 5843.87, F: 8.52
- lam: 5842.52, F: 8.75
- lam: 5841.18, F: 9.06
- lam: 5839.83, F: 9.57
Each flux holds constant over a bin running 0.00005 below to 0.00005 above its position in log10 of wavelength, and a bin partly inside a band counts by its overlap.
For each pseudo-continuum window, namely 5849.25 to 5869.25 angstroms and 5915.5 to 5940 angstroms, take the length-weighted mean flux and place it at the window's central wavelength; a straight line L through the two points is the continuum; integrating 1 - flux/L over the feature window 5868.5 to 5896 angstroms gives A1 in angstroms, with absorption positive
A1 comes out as 2.02 angstroms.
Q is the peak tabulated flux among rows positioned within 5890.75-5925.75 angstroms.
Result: 8.74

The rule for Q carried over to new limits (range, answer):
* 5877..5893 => 8.43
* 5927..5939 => 9.07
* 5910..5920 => 8.55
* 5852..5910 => 9.13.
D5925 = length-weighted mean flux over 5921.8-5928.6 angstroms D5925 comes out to 8.55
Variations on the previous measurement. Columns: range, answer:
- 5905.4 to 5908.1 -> 8.7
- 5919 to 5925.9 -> 8.36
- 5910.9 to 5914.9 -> 8.43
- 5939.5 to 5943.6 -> 8.53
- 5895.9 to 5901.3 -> 8.23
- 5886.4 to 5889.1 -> 7.55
